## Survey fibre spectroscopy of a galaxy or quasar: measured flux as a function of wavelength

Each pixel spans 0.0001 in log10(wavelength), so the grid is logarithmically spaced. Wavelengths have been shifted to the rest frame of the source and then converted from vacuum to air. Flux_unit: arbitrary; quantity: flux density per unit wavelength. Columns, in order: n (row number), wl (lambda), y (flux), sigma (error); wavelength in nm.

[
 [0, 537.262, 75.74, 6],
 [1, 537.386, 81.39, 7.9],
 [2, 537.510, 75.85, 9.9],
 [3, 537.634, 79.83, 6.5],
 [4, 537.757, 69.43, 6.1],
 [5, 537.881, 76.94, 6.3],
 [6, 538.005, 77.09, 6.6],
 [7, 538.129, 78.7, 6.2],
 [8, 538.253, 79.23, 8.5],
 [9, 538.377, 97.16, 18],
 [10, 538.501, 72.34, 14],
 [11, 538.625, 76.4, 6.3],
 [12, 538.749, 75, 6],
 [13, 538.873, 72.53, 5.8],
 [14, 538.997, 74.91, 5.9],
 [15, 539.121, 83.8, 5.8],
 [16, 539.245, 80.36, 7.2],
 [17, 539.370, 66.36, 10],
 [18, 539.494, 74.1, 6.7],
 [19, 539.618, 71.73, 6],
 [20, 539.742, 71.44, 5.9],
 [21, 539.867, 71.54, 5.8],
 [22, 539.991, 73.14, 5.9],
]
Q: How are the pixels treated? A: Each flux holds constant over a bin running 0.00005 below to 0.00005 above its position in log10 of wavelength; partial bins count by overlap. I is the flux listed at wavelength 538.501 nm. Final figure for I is 72.34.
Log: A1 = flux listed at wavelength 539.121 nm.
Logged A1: 83.8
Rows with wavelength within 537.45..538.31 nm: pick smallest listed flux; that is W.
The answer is 69.43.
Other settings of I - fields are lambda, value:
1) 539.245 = 80.36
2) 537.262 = 75.74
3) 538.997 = 74.91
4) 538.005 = 77.09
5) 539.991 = 73.14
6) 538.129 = 78.7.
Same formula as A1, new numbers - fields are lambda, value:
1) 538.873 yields 72.53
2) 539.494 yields 74.1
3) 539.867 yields 71.54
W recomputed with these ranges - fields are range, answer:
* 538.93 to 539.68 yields 66.36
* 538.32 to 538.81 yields 72.34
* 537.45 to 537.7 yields 75.85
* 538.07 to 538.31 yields 78.7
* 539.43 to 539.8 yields 71.44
